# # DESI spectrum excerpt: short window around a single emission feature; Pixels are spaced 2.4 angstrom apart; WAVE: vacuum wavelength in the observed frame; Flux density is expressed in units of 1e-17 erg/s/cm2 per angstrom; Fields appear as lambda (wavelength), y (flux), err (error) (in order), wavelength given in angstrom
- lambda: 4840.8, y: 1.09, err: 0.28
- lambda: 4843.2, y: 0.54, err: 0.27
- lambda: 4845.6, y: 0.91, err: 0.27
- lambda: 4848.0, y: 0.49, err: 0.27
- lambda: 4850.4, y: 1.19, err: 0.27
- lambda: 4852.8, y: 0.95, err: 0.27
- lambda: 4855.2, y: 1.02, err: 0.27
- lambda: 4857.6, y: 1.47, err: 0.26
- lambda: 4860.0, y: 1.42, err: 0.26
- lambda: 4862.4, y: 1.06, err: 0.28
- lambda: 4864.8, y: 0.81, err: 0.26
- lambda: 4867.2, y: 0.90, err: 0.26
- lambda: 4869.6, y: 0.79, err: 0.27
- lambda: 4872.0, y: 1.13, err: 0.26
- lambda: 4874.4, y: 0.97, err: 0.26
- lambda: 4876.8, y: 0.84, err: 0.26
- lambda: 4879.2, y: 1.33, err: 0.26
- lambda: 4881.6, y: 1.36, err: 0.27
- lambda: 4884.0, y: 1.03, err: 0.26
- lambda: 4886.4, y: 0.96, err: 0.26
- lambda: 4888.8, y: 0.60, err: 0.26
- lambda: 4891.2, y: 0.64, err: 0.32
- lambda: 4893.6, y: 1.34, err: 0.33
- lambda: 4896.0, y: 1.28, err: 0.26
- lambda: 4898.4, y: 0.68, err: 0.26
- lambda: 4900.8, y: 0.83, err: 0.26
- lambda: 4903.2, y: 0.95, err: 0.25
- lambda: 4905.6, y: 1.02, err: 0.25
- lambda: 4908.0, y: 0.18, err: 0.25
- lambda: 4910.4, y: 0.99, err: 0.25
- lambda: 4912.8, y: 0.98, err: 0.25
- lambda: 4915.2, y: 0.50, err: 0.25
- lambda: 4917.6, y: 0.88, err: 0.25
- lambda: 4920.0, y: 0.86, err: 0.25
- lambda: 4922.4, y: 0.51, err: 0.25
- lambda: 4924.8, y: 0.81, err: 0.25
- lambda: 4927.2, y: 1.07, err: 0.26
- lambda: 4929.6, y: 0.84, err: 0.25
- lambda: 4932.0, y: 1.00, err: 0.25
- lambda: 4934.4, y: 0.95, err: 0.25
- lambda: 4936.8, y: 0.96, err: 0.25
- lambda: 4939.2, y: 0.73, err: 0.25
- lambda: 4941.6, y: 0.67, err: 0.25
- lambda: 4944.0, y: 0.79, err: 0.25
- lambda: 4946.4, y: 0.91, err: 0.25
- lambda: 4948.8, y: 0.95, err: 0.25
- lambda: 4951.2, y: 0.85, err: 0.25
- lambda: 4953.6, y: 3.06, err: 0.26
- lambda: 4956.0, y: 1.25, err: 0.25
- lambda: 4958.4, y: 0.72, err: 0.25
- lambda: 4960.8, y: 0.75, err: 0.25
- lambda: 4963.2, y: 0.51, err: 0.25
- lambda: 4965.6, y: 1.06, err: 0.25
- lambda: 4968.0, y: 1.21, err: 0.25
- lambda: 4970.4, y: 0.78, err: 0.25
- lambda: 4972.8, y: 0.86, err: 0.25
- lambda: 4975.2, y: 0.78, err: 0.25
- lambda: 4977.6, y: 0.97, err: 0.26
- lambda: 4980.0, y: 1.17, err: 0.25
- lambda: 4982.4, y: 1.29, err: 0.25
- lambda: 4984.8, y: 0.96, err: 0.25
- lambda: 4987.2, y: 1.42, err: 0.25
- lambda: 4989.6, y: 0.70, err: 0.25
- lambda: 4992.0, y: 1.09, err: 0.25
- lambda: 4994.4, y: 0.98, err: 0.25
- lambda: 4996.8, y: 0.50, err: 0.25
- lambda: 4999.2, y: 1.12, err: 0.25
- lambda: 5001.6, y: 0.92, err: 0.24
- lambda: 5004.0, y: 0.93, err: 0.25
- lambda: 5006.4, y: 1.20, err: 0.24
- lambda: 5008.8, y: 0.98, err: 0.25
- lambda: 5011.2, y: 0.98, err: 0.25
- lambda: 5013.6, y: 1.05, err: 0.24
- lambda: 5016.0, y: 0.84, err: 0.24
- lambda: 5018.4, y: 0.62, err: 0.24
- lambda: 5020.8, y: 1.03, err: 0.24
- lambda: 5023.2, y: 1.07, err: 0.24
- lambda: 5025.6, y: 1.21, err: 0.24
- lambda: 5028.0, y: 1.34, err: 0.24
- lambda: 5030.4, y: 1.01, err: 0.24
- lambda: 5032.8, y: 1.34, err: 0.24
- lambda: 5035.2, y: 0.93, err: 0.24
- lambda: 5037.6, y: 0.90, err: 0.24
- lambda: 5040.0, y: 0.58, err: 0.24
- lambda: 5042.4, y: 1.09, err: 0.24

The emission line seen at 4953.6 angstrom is H-gamma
